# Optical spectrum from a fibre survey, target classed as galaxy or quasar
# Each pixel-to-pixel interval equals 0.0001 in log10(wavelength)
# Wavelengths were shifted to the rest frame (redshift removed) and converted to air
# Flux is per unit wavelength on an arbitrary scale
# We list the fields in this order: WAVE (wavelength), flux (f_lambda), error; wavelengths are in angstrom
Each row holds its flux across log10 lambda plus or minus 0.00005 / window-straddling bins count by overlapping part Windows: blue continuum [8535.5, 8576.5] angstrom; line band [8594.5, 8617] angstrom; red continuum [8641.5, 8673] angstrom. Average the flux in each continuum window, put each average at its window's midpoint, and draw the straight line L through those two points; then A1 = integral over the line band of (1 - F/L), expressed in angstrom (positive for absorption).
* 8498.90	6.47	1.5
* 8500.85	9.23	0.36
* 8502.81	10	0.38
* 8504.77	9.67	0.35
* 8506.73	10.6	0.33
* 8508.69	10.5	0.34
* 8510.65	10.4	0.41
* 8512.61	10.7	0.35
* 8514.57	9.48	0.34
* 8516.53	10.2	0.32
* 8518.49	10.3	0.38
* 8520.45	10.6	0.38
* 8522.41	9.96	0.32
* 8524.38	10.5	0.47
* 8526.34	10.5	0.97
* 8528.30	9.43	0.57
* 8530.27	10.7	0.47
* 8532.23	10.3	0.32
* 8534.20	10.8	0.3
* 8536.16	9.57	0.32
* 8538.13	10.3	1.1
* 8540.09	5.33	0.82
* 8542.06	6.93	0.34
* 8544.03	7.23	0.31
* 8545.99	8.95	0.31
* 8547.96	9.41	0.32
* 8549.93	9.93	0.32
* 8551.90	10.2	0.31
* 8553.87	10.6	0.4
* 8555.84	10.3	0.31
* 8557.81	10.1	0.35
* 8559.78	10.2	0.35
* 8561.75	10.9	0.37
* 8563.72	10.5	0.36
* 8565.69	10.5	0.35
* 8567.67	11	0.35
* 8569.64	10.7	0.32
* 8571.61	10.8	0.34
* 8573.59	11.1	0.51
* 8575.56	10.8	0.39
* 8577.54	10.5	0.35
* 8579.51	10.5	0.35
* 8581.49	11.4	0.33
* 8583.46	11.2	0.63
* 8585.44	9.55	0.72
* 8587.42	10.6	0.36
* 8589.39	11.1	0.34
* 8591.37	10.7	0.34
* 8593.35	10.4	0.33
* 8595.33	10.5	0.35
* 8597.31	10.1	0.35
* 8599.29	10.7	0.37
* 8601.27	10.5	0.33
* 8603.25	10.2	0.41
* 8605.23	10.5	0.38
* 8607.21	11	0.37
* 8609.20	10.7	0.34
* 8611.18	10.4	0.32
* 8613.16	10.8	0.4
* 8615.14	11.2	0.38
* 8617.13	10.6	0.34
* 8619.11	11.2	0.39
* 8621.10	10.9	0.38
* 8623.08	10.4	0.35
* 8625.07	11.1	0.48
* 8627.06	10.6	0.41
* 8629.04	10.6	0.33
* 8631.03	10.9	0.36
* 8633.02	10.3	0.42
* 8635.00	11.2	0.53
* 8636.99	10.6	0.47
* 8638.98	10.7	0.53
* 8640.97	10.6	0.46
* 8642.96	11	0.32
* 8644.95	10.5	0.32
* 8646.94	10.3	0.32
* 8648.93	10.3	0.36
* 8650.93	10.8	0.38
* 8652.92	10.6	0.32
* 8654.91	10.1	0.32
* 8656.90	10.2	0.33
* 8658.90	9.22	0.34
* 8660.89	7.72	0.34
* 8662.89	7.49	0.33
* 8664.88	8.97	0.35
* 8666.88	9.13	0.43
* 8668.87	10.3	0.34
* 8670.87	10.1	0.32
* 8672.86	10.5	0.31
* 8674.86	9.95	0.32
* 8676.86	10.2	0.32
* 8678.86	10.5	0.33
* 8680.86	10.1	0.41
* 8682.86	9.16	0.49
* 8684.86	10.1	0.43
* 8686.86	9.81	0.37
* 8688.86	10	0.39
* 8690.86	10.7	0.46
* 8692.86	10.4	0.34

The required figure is -1.8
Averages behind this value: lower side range 9.78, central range 10.6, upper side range 9.82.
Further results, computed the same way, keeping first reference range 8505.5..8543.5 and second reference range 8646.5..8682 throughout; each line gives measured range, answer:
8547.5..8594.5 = -3.58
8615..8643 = -2.79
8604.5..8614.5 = -0.92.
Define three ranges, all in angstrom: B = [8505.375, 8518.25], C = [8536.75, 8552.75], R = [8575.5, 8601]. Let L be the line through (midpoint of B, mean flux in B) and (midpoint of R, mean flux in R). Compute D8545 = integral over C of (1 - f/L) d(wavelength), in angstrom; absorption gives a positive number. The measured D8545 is 2.9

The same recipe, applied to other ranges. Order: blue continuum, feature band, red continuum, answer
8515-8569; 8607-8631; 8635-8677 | -2.1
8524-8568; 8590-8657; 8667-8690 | -4.9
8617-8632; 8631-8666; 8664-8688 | 1.1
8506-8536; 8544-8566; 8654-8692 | 0.4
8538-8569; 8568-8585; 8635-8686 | -2.2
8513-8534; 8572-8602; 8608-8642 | -0.3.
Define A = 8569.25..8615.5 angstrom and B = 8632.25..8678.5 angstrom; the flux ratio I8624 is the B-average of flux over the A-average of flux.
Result 0.94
